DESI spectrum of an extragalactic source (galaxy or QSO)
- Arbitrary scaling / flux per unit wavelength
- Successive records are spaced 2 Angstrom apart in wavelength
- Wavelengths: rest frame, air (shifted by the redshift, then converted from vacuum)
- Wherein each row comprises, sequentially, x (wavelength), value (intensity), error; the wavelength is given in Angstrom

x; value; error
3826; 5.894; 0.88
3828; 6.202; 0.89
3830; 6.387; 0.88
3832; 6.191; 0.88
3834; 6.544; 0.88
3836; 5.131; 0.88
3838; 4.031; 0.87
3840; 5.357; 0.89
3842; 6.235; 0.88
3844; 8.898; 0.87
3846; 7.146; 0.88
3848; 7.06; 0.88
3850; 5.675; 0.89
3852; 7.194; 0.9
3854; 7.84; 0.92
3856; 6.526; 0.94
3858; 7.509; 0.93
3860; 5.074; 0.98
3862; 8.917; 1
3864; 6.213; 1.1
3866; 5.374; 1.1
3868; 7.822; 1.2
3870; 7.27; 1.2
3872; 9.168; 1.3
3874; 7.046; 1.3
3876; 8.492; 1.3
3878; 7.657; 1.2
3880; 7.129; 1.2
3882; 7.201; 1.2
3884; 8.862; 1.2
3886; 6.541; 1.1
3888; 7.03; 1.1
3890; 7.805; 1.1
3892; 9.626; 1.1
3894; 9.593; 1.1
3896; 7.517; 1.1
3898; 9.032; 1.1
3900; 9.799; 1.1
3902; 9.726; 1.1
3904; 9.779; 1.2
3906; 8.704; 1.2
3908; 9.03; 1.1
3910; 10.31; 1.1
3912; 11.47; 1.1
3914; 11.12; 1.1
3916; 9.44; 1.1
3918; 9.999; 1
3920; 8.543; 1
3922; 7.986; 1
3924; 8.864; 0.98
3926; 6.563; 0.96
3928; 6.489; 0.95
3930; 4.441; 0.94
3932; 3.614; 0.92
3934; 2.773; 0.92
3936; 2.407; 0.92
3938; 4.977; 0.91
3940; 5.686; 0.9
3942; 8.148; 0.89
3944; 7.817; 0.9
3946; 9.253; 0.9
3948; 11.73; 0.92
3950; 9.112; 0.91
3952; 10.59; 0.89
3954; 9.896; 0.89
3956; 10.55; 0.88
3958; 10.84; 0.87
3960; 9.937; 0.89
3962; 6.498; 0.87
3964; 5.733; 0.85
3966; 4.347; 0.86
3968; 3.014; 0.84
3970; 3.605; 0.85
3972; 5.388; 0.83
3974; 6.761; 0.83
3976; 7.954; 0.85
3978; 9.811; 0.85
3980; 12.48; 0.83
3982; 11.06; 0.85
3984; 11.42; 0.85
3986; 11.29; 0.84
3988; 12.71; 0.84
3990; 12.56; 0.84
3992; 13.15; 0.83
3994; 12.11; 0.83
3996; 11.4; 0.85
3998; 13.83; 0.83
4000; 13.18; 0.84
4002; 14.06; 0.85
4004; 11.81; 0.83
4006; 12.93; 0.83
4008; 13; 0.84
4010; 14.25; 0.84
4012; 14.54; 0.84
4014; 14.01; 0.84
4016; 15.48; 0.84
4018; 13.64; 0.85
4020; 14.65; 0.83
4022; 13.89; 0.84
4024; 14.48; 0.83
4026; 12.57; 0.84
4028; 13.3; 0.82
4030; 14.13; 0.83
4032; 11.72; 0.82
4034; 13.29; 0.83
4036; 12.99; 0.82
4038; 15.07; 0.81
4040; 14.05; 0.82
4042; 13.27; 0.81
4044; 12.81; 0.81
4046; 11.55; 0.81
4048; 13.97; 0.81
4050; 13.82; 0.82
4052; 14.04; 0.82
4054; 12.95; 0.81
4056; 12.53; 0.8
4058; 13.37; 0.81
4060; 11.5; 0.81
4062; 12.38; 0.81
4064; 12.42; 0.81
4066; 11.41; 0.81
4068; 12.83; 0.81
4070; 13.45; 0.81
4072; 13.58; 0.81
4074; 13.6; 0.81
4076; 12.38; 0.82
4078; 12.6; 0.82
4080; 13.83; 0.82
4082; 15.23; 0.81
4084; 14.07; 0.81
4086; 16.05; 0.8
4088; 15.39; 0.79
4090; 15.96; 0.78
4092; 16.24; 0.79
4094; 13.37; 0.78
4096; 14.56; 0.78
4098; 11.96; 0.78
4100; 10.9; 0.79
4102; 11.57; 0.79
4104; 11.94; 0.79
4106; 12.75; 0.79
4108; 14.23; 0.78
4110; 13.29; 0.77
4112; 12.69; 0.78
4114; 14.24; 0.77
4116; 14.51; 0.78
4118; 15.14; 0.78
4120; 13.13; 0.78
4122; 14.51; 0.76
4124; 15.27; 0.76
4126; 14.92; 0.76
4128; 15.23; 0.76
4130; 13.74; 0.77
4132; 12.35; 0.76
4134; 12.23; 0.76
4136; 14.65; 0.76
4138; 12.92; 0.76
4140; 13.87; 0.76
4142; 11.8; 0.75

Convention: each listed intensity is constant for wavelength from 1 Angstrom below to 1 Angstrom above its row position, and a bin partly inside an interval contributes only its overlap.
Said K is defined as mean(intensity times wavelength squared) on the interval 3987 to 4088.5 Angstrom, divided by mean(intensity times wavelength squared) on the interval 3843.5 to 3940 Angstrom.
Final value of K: 1.89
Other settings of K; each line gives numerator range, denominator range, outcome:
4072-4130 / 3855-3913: 1.90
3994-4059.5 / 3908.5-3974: 1.86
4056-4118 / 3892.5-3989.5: 1.74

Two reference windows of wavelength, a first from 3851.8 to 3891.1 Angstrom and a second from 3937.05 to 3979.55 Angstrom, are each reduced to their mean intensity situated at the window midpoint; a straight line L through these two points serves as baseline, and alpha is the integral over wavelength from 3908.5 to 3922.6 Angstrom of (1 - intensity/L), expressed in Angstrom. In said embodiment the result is -4.31 Angstrom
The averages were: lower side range 7.34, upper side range 7.76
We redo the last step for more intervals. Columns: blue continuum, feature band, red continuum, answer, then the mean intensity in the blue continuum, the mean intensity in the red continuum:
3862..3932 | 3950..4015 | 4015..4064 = 5.6 Angstrom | 8.23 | 13.4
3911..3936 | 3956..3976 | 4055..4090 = 5.6 Angstrom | 7.4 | 13.4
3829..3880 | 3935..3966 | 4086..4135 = 4.5 Angstrom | 6.84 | 13.8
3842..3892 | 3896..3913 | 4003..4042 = -1.4 Angstrom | 7.34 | 13.7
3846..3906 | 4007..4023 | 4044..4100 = -3.2 Angstrom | 7.75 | 13.5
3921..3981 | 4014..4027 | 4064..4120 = -4.7 Angstrom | 7.24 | 13.6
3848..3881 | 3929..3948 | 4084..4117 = 7.2 Angstrom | 7.18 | 13.7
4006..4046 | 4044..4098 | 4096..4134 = 0.1 Angstrom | 13.7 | 13.5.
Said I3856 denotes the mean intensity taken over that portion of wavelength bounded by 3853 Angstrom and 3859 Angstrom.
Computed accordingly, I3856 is 7.29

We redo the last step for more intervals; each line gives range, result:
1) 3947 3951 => 10.4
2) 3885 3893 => 7.75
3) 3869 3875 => 7.83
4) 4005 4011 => 13.4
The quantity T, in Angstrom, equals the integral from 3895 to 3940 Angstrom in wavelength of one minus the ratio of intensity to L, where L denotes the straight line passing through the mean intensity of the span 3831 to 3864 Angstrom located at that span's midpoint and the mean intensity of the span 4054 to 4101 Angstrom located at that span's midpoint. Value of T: 4.0 Angstrom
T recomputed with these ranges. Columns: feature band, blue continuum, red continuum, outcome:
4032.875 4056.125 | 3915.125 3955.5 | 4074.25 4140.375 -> -3.9 Angstrom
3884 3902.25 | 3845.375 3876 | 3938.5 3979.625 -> -2.8 Angstrom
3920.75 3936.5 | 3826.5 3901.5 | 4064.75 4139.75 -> 6.0 Angstrom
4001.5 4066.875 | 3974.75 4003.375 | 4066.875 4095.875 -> -1.8 Angstrom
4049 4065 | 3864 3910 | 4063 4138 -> -0.4 Angstrom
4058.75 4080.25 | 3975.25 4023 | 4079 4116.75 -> 1.3 Angstrom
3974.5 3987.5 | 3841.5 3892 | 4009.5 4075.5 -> 0.8 Angstrom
